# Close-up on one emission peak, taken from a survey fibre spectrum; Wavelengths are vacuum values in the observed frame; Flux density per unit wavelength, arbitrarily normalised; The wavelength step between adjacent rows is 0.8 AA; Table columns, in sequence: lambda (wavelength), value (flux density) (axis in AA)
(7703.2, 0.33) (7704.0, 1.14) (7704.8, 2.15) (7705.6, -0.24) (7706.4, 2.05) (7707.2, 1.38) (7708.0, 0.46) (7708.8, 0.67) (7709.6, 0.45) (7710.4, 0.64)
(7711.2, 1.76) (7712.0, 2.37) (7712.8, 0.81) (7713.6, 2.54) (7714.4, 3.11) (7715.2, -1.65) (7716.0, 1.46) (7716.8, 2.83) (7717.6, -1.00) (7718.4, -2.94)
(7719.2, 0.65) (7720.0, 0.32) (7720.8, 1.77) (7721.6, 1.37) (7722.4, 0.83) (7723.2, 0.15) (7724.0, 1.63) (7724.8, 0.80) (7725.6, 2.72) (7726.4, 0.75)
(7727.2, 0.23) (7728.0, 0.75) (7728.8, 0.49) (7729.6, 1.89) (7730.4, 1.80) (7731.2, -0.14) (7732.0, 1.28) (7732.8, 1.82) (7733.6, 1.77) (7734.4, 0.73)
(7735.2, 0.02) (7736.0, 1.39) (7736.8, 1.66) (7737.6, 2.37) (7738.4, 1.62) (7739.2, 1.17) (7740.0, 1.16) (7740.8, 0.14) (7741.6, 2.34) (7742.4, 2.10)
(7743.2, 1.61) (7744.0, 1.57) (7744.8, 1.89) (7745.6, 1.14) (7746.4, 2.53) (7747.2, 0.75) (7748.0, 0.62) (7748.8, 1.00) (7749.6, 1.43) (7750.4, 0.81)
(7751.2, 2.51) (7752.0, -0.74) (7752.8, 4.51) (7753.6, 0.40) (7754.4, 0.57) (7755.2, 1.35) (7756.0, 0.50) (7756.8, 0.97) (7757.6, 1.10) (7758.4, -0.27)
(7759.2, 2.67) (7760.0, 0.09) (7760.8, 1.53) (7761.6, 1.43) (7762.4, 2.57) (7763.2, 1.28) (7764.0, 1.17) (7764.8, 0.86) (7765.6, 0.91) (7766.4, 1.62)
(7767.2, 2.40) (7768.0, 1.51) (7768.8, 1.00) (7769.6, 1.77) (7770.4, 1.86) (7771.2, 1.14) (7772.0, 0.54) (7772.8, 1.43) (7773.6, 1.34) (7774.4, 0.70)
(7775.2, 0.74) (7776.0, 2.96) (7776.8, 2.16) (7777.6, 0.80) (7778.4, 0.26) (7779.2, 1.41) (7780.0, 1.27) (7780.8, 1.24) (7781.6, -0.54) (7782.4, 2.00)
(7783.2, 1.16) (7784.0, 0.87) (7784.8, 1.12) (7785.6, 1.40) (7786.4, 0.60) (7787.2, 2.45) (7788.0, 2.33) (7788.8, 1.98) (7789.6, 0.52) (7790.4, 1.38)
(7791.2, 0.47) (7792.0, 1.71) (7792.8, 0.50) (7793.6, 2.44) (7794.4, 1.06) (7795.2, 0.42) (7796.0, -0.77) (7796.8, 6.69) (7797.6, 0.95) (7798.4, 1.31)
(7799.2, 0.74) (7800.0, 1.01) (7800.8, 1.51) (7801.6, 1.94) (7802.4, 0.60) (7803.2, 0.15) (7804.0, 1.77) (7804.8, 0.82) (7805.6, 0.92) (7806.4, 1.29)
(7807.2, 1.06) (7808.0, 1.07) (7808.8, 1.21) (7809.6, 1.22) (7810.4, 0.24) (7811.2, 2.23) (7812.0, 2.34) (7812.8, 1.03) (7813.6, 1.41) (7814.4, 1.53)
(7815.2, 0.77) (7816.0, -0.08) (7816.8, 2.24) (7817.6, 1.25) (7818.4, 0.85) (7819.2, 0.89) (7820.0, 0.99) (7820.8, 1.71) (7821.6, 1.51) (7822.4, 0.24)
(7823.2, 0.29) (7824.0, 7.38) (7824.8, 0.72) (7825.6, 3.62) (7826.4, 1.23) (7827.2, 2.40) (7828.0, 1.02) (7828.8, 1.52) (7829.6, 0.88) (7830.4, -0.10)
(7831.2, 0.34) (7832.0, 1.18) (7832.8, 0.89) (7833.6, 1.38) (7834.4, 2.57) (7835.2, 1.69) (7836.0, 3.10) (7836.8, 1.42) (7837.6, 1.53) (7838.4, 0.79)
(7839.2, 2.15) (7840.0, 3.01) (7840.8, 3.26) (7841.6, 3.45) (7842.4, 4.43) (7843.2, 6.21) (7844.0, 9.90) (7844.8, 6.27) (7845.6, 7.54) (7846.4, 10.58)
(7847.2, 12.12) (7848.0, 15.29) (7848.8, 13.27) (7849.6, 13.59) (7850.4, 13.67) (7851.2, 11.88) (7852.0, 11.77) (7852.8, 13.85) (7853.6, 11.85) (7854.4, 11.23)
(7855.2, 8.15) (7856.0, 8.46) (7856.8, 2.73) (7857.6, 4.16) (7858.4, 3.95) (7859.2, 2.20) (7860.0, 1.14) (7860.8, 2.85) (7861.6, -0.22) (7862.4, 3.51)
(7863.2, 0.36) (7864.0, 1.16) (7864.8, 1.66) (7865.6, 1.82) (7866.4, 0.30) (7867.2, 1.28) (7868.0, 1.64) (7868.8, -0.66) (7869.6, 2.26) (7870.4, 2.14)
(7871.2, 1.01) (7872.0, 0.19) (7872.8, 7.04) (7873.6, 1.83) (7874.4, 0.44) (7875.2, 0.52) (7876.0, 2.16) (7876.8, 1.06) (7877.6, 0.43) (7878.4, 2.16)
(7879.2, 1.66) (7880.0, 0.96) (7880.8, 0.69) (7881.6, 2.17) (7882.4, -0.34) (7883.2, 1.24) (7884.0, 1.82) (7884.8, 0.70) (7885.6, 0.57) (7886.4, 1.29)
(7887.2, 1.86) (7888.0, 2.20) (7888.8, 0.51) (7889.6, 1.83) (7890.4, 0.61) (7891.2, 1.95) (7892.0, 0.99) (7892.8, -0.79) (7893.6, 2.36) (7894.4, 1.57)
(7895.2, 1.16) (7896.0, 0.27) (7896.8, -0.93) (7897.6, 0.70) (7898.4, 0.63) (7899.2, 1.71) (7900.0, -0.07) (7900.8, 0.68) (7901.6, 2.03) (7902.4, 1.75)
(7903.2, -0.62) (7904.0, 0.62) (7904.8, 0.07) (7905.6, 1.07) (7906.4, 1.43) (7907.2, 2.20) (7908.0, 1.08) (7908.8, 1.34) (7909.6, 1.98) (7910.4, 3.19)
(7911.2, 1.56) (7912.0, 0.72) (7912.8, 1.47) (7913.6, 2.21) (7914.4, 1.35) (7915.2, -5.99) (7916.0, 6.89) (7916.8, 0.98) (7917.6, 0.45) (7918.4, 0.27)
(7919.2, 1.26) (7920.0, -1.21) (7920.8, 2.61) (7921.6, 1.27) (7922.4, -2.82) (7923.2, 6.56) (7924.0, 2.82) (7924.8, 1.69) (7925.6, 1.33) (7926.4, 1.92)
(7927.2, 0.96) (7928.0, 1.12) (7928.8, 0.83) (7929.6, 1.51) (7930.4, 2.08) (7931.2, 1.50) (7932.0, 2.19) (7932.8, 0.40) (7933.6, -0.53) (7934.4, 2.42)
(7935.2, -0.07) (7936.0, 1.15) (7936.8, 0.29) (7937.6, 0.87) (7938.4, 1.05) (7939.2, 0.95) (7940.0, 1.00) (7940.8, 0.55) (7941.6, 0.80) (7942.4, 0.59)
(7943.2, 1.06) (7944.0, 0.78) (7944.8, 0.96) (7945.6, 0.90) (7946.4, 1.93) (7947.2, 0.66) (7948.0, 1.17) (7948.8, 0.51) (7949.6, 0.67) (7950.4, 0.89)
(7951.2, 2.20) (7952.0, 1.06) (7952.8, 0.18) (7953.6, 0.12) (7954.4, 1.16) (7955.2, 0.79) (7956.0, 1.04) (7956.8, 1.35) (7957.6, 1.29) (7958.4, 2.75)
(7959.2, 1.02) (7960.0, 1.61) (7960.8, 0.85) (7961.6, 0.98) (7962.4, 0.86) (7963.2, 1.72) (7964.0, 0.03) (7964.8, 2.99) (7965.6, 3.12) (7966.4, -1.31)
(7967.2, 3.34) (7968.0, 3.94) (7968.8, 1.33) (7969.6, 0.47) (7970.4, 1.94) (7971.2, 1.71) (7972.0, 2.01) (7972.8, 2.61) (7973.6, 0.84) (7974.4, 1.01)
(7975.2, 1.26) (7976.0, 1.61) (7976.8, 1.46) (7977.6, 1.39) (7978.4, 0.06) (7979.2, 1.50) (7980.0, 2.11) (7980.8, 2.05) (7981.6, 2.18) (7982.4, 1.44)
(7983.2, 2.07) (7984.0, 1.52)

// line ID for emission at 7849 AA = [O II]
